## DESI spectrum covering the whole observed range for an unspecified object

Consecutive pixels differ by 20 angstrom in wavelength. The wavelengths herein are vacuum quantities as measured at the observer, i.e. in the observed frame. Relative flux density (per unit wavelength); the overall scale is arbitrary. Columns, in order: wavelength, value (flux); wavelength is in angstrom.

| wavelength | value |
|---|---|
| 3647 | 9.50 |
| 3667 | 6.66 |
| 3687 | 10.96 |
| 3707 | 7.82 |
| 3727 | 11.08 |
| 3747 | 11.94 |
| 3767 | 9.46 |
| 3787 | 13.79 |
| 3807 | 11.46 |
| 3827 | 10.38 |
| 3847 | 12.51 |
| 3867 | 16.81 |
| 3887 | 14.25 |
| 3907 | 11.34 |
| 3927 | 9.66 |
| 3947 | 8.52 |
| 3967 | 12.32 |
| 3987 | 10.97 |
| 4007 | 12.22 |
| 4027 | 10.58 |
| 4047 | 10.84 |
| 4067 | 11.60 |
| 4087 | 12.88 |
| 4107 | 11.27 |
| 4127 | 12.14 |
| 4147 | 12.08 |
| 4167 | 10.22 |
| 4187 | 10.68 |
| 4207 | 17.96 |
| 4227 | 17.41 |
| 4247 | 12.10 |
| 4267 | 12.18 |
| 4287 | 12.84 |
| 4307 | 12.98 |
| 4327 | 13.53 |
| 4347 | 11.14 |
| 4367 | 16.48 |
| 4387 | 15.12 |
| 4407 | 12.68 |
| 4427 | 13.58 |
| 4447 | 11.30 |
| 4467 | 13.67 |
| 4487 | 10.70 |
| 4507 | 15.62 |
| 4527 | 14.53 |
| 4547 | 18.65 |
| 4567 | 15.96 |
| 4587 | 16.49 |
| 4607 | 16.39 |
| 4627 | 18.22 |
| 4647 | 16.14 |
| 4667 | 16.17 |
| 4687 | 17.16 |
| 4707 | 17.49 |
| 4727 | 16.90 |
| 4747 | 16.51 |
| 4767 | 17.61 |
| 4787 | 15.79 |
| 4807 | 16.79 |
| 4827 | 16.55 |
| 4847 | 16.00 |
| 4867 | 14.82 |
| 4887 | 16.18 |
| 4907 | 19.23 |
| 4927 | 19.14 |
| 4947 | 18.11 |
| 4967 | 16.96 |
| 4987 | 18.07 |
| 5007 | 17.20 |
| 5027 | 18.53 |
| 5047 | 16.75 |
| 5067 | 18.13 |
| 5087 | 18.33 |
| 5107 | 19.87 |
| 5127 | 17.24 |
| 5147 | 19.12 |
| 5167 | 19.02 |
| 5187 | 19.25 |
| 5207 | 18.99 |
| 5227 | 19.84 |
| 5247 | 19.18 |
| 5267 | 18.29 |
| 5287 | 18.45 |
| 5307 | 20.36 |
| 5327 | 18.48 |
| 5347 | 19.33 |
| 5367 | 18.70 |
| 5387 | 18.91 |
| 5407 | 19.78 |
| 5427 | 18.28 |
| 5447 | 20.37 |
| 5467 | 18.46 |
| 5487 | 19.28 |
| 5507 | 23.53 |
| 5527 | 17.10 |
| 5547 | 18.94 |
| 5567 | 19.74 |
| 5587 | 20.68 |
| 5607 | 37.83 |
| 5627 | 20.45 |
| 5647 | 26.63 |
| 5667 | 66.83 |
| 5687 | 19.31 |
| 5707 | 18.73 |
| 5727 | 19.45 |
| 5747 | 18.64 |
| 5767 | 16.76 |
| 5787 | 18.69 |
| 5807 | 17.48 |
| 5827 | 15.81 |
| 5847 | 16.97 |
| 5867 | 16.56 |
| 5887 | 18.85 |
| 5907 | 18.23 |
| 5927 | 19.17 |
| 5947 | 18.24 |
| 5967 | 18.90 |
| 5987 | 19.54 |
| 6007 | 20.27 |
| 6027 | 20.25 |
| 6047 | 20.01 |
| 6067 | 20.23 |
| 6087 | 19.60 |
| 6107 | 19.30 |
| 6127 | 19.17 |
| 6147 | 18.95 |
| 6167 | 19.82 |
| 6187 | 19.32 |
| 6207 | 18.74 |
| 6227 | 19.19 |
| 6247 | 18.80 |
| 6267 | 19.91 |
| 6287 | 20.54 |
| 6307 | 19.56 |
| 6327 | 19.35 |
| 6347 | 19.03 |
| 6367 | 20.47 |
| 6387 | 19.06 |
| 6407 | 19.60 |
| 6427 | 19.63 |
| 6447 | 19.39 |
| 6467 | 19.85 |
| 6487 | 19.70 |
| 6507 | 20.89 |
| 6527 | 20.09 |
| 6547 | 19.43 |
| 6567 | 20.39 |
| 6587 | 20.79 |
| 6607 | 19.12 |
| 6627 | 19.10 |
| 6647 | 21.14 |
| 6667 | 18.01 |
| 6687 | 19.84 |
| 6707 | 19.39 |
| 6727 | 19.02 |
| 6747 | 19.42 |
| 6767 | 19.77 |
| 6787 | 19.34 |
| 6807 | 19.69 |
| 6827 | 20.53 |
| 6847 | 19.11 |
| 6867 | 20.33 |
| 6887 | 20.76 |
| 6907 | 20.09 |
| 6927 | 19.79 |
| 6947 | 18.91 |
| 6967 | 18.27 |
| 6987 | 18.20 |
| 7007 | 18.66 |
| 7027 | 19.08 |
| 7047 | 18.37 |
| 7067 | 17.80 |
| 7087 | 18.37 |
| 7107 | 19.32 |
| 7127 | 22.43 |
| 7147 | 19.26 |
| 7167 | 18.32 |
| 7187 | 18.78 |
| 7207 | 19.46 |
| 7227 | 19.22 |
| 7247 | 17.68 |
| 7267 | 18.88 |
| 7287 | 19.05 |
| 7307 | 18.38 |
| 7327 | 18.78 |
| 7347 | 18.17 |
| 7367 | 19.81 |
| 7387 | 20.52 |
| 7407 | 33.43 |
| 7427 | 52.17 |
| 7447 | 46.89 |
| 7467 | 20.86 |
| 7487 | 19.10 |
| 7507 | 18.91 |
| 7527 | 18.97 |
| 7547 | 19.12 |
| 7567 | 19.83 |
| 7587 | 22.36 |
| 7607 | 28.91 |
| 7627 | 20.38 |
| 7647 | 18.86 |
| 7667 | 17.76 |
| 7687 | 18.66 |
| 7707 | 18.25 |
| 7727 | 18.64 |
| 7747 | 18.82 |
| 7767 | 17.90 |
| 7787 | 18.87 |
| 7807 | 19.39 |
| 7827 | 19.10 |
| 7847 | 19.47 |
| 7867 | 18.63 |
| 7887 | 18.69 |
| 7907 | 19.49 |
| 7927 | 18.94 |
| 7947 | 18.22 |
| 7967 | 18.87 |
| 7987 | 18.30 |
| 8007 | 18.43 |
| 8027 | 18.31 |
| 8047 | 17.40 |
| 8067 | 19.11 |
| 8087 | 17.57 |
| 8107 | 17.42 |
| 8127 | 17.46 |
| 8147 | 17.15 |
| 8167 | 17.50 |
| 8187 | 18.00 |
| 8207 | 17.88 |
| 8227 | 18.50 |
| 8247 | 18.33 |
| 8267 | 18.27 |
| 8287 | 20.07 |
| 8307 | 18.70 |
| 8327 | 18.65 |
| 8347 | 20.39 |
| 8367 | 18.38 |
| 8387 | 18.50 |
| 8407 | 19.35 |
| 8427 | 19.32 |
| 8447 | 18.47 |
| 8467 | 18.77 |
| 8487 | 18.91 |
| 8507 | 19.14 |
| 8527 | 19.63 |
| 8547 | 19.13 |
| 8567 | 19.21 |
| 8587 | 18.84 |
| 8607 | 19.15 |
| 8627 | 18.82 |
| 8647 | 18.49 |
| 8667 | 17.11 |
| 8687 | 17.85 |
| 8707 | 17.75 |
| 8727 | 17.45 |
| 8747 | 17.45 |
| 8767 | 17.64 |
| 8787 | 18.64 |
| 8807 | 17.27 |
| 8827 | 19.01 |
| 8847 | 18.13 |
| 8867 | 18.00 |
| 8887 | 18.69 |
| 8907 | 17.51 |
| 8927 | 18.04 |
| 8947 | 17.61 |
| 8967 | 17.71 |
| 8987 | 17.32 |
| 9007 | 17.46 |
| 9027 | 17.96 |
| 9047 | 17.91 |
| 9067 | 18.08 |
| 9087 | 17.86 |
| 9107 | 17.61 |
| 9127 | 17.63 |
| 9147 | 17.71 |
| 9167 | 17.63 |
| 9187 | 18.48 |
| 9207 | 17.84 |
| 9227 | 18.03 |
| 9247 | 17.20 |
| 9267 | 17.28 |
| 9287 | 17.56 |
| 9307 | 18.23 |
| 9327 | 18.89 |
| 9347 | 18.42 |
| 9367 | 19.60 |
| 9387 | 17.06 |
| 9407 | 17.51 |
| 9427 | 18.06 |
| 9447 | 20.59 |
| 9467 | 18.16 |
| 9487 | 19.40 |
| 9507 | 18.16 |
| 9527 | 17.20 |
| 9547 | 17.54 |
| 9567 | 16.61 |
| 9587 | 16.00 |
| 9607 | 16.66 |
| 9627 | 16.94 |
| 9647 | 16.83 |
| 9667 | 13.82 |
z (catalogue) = 0.131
